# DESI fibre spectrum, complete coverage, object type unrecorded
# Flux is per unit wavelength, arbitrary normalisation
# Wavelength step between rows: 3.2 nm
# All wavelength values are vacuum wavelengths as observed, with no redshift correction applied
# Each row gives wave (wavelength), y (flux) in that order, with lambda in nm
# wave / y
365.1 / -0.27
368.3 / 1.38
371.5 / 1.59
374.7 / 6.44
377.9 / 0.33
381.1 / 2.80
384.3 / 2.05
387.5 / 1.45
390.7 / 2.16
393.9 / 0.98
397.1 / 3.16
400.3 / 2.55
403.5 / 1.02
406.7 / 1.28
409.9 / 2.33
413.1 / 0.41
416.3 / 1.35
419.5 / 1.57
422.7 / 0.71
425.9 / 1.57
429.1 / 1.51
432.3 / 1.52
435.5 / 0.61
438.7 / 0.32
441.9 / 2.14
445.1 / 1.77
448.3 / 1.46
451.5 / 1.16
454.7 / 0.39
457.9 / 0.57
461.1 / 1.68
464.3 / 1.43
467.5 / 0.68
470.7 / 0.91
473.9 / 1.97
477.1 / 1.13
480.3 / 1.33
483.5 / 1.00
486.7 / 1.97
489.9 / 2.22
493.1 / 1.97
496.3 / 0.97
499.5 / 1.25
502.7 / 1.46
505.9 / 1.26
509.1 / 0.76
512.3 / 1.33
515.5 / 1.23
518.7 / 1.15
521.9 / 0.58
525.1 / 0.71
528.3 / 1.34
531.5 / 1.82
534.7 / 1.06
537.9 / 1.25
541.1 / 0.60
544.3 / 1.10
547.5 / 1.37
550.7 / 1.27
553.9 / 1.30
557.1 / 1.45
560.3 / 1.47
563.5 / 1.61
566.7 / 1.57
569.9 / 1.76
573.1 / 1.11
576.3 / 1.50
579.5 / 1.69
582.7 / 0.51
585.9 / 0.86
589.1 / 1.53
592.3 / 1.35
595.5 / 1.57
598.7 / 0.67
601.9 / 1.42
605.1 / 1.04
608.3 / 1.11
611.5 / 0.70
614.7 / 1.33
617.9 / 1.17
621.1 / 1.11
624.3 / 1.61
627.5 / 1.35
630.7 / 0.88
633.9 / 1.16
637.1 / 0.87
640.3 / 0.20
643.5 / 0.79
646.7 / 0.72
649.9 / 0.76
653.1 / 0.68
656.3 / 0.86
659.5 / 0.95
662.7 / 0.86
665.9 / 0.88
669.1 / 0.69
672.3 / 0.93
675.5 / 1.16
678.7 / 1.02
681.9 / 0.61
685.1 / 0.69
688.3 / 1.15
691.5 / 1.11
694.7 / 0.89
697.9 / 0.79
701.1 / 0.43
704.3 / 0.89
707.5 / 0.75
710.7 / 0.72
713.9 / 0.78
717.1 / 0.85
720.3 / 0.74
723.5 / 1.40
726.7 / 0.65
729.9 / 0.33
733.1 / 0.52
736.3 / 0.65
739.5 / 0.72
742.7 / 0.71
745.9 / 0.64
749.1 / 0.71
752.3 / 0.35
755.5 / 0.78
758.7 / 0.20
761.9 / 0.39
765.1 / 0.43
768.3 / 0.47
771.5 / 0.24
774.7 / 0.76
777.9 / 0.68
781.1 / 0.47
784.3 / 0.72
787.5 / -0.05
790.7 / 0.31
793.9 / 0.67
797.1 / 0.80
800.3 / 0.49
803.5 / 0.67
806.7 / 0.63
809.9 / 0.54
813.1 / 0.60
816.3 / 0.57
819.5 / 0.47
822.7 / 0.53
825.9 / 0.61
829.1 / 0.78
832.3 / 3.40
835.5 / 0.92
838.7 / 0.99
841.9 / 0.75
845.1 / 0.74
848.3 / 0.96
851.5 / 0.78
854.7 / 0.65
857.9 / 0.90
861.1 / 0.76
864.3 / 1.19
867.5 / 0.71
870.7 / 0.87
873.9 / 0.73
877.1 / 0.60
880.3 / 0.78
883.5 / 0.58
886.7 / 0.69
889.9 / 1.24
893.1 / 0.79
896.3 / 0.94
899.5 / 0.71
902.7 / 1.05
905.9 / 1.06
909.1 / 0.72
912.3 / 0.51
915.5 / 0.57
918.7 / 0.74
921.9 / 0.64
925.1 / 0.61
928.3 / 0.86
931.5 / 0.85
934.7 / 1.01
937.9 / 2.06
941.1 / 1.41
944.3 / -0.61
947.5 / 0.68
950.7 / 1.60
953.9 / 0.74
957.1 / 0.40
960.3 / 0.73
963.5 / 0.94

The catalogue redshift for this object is 1.233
